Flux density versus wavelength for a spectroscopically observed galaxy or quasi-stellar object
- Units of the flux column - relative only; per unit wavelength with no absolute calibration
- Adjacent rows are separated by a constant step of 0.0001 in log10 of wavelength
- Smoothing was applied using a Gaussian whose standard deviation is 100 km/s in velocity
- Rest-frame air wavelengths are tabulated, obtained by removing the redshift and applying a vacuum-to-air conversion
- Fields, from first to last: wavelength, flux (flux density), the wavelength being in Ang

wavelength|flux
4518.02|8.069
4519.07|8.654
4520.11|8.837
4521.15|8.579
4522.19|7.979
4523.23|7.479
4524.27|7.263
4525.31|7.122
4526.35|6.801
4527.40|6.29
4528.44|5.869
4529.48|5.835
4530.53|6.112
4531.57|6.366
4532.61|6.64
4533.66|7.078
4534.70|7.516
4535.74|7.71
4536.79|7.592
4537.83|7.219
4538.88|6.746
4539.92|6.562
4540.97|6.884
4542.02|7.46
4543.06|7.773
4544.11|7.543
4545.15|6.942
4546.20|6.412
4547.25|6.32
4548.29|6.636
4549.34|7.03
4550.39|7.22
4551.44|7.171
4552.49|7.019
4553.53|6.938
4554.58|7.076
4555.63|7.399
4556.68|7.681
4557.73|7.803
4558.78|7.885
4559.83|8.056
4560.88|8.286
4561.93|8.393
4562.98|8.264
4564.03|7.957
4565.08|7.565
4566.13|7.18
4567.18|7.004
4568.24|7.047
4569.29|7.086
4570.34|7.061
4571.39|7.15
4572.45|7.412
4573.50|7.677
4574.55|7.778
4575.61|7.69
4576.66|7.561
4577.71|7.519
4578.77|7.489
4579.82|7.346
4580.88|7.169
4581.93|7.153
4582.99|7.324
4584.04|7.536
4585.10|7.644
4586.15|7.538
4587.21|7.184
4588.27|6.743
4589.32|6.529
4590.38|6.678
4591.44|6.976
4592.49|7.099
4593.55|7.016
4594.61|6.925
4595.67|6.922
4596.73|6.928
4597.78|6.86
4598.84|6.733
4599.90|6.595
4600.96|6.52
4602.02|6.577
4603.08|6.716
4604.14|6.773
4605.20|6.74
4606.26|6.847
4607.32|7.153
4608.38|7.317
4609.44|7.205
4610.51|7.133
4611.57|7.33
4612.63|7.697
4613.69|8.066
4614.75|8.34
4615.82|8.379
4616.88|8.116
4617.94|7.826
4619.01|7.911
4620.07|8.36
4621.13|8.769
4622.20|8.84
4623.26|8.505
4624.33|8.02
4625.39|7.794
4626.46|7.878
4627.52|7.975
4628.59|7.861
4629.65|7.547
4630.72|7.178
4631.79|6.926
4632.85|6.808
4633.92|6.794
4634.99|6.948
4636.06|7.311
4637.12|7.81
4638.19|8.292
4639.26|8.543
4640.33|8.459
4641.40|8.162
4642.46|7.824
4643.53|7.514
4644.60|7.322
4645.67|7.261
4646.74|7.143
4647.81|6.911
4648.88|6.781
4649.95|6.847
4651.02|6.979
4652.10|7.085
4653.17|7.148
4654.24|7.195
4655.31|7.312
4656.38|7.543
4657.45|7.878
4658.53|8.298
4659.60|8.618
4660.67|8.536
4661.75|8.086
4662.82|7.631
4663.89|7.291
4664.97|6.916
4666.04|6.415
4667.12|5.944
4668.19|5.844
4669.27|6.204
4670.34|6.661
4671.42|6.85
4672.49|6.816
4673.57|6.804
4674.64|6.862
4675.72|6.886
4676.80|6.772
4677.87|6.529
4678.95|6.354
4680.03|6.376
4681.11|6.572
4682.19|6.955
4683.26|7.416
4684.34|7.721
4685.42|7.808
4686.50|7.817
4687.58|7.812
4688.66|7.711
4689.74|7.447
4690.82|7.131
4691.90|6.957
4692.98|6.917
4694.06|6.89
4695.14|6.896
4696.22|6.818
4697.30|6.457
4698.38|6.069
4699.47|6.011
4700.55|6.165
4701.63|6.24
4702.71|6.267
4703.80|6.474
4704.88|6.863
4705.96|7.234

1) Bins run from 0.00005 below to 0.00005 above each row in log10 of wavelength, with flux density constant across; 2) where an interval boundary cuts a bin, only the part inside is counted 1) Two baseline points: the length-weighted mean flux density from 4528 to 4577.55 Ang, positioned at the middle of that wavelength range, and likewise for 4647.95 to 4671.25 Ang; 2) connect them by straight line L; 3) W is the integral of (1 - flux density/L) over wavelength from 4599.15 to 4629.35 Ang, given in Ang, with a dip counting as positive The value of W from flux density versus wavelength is -1.7 Ang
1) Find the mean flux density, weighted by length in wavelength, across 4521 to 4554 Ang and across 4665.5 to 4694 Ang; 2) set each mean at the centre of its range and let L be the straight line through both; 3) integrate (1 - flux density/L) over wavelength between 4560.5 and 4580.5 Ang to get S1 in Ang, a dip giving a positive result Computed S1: -1.6 Ang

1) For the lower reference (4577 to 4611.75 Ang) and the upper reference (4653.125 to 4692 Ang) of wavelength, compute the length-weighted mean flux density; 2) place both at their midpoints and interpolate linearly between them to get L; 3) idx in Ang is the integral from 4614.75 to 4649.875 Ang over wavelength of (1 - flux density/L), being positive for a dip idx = -3.17 Ang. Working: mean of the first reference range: 7.04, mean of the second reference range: 7.17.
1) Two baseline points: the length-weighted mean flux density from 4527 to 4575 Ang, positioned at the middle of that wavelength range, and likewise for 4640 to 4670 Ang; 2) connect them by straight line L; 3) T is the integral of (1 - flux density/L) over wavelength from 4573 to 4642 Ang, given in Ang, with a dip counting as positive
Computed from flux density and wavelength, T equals -1.8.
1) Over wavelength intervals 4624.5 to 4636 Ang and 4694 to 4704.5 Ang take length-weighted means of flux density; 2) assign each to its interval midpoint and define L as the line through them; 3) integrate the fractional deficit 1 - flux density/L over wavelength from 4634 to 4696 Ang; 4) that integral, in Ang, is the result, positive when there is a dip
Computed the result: -3.1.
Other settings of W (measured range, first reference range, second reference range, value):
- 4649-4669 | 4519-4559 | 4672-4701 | -0.9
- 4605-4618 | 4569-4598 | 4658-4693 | -0.7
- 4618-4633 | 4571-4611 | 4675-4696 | -1.7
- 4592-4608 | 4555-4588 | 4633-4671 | 1.4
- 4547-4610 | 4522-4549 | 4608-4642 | 1.0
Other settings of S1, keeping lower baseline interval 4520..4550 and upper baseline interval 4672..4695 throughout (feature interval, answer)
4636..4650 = -1.11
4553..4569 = -1.34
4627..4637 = -0.32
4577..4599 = -0.23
